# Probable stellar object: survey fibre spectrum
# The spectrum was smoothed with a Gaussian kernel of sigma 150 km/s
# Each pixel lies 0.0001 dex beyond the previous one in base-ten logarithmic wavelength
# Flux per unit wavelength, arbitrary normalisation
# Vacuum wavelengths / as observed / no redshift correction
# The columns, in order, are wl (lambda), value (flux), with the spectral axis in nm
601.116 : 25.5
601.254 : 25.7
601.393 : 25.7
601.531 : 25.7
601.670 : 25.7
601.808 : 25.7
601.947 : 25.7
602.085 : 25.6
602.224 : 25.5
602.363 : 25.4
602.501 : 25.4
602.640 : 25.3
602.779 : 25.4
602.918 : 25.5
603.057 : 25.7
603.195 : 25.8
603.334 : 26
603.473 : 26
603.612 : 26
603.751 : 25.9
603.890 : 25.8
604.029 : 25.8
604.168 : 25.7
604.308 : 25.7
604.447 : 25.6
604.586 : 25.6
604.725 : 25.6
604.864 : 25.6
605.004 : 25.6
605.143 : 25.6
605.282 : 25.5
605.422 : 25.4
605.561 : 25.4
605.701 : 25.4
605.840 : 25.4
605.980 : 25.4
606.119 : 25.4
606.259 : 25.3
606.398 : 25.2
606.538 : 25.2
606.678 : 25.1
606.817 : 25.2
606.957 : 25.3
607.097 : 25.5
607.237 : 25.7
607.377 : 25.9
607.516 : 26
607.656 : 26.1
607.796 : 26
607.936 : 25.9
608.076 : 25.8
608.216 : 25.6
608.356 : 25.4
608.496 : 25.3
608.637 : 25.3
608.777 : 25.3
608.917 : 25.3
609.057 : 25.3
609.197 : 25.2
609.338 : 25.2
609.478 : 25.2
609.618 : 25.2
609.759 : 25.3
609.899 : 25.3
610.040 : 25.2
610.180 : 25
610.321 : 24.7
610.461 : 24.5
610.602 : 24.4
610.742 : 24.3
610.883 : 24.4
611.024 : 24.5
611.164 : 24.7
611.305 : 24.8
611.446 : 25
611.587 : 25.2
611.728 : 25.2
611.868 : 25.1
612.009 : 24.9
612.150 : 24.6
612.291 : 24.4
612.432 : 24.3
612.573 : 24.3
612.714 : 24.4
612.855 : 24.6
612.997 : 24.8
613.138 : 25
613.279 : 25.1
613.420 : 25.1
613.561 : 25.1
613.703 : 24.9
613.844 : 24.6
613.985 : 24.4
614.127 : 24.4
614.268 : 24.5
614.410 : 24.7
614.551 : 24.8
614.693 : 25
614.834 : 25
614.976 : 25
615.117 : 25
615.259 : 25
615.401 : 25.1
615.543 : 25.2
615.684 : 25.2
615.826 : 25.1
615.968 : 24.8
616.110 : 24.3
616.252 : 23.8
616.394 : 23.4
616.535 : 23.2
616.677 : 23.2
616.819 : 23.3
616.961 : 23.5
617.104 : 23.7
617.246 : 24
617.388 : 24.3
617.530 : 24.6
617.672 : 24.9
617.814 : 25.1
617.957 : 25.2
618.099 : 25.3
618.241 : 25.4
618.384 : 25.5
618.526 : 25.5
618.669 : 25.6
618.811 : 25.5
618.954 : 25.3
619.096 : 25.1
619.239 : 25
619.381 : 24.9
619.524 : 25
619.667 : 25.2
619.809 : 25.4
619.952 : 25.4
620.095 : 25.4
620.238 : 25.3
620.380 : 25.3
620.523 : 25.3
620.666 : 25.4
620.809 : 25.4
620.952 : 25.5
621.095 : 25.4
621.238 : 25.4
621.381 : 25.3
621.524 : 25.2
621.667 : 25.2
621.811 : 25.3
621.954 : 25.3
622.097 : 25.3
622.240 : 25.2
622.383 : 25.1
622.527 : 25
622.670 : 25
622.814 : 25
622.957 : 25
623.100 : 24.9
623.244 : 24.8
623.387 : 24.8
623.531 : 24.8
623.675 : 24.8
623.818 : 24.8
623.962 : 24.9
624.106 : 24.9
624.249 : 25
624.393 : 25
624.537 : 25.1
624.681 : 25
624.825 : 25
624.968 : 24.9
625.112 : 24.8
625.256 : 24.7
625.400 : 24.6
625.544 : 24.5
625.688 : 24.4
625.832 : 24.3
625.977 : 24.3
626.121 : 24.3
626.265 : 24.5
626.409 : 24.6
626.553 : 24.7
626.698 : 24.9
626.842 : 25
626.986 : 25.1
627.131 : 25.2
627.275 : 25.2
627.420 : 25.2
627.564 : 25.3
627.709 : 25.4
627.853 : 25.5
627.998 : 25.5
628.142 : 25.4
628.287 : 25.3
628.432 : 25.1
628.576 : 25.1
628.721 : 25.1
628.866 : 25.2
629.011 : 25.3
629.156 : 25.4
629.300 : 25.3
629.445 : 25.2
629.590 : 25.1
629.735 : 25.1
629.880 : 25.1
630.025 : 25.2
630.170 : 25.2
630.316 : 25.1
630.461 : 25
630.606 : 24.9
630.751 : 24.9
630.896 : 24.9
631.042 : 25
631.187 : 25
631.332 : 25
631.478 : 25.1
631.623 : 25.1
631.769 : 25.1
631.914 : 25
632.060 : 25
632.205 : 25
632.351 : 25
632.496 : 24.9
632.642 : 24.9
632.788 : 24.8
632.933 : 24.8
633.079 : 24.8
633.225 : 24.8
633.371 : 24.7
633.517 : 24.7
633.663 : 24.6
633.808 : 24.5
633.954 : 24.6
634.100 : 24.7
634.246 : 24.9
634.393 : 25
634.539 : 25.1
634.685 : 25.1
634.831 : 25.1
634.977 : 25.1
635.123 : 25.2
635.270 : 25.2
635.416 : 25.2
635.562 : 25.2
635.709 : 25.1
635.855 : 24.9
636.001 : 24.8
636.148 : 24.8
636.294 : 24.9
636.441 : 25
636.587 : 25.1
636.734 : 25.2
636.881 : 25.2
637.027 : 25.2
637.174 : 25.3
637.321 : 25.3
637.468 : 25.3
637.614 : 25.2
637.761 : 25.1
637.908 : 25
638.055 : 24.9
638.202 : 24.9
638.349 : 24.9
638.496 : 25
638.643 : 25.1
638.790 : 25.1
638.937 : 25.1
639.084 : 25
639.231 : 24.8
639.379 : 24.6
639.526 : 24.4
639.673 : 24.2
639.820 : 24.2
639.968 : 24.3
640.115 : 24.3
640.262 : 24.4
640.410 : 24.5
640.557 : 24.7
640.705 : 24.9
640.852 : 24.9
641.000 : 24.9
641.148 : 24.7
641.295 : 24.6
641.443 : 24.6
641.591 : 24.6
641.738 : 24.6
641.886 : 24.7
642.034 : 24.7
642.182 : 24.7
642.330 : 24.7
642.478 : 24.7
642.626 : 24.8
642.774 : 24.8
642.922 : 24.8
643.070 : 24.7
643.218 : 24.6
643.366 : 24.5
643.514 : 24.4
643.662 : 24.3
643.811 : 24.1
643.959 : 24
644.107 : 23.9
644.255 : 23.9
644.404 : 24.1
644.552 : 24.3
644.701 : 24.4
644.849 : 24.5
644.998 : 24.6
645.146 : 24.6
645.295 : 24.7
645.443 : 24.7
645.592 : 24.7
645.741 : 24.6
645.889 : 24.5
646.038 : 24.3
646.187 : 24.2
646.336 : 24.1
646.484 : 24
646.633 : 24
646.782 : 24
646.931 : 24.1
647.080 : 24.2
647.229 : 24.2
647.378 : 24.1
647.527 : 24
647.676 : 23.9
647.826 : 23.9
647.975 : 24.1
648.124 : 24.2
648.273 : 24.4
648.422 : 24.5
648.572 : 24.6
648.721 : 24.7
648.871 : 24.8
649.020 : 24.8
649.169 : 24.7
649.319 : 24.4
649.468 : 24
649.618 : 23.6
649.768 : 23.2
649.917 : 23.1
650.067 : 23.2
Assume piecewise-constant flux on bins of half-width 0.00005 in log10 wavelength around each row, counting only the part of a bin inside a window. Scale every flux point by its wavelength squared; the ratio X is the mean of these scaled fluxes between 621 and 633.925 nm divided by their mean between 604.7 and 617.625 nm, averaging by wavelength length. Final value 1.1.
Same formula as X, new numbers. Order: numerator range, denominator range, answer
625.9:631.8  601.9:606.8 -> 1.06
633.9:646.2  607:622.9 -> 1.07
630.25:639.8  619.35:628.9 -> 1.03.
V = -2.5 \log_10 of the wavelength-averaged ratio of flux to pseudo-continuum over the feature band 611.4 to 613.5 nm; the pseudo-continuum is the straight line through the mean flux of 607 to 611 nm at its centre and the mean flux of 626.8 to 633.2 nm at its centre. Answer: 0.02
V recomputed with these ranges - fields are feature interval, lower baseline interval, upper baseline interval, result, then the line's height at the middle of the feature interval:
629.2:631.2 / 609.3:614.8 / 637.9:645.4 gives -0.02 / 24.7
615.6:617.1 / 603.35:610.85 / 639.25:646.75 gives 0.05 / 25.2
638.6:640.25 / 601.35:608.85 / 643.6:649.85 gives -0.01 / 24.5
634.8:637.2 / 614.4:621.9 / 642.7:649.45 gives -0.02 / 24.6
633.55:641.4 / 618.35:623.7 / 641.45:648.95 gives -0.01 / 24.7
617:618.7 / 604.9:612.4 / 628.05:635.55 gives 0.01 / 25.1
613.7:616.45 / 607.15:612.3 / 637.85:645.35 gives 0.02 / 25.1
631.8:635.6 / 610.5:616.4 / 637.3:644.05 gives -0.01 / 24.7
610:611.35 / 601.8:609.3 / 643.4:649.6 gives 0.03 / 25.4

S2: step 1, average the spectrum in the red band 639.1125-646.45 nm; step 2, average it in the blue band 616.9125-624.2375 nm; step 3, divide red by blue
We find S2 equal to 0.98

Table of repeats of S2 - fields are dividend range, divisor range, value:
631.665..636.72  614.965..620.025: 1.01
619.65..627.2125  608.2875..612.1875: 1.00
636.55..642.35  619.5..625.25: 0.99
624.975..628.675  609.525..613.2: 1.01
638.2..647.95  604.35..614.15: 0.97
